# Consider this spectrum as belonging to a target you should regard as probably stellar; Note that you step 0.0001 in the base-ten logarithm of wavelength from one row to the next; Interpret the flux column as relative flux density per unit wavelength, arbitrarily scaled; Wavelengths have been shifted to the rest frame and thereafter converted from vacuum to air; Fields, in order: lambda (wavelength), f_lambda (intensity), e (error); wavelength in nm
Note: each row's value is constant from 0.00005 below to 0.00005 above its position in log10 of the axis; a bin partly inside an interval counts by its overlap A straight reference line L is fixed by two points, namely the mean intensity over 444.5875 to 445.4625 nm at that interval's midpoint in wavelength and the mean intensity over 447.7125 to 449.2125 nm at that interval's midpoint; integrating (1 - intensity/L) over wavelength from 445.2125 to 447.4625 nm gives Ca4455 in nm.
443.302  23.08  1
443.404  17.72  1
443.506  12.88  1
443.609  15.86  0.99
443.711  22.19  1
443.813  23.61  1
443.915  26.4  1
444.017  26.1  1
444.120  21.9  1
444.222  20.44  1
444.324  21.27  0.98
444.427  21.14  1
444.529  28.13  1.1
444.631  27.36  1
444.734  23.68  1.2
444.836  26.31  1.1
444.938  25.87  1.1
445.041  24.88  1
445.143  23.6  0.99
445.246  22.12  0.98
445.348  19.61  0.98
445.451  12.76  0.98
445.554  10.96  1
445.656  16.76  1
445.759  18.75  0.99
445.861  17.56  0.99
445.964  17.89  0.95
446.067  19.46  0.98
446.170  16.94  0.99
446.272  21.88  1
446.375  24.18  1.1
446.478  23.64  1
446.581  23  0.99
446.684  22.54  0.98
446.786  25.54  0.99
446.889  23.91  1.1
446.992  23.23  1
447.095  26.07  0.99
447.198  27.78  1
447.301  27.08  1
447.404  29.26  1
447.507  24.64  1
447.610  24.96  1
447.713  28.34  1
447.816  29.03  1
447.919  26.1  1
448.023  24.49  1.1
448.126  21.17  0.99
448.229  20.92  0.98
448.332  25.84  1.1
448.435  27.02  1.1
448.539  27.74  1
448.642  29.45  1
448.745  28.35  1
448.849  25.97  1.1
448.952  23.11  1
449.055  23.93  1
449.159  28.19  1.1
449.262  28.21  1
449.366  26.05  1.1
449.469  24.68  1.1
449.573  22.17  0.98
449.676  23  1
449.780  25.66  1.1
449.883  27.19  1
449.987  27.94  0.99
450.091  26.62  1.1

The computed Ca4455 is 0.274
